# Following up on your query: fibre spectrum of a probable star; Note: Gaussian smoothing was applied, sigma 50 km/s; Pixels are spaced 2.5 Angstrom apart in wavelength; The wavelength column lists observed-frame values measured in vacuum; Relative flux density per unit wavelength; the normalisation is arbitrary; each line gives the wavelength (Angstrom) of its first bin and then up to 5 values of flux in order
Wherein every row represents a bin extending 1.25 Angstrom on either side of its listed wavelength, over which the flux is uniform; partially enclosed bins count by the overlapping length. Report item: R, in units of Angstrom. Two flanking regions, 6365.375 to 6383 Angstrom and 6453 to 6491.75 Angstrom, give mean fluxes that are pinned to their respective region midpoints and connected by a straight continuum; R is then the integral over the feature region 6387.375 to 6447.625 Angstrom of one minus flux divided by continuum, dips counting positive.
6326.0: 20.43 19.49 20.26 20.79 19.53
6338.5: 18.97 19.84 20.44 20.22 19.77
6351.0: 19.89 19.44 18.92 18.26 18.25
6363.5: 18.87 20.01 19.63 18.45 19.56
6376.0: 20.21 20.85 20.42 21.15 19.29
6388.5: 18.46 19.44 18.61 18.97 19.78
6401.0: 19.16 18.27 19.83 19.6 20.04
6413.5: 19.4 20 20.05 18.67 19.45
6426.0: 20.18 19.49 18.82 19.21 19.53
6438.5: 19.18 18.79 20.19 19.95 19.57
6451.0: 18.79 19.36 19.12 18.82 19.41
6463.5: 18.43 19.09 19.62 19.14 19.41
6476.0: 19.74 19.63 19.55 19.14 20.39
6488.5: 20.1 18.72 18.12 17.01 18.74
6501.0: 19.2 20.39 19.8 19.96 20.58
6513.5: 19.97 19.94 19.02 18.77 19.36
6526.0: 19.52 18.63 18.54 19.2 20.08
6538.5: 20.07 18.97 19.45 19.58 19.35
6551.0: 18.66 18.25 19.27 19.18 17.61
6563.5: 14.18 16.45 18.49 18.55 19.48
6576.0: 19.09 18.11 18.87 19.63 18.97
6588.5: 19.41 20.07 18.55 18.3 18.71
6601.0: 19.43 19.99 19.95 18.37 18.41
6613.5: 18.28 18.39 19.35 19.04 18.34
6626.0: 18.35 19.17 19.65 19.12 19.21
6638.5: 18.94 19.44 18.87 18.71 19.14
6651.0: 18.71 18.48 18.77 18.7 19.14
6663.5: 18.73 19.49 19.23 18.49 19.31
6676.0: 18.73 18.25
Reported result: 0.9 Angstrom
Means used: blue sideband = 19.9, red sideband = 19.4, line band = 19.4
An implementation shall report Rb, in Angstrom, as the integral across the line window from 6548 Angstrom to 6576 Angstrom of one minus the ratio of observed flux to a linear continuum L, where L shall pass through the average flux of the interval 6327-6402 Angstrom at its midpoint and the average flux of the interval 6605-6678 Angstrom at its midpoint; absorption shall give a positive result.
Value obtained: 1.4 Angstrom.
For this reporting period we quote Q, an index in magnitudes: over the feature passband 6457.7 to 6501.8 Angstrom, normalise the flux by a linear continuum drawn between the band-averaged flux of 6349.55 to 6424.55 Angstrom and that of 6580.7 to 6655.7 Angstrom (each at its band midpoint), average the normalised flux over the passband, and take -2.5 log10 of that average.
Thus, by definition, 0.01 mag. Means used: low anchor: 19.4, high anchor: 19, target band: 19.1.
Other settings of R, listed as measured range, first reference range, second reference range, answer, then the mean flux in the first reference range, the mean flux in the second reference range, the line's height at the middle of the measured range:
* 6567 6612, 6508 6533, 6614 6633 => 0.1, 19.4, 18.9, 19.1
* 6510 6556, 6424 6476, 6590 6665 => -0.4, 19.3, 18.9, 19.1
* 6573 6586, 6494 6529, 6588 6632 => 0.1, 19.3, 19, 19.1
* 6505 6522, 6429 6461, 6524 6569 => -0.8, 19.3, 18.7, 18.9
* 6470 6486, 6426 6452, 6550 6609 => -0.3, 19.4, 18.7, 19.2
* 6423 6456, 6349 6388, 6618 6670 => 0.0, 19.5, 19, 19.4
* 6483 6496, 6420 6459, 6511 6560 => 0.1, 19.3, 19.3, 19.3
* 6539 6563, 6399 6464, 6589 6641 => 0.4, 19.4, 19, 19.1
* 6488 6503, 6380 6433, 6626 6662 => 0.5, 19.5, 19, 19.3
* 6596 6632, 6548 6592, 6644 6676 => -0.4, 18.5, 18.9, 18.7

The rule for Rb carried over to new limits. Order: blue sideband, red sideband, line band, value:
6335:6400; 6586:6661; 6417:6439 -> -0.04 Angstrom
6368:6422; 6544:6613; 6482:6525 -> -0.73 Angstrom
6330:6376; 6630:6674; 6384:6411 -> 0.28 Angstrom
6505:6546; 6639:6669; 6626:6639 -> -0.08 Angstrom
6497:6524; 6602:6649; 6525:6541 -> 0.14 Angstrom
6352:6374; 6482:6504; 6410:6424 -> -0.41 Angstrom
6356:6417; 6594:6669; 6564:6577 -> 0.62 Angstrom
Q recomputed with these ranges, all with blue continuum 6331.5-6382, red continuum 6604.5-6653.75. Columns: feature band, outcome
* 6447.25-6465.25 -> 0.02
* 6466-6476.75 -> -0.01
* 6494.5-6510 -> 0.00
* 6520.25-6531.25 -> 0.01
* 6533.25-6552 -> -0.02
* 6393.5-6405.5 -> 0.03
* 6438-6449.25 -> -0.01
